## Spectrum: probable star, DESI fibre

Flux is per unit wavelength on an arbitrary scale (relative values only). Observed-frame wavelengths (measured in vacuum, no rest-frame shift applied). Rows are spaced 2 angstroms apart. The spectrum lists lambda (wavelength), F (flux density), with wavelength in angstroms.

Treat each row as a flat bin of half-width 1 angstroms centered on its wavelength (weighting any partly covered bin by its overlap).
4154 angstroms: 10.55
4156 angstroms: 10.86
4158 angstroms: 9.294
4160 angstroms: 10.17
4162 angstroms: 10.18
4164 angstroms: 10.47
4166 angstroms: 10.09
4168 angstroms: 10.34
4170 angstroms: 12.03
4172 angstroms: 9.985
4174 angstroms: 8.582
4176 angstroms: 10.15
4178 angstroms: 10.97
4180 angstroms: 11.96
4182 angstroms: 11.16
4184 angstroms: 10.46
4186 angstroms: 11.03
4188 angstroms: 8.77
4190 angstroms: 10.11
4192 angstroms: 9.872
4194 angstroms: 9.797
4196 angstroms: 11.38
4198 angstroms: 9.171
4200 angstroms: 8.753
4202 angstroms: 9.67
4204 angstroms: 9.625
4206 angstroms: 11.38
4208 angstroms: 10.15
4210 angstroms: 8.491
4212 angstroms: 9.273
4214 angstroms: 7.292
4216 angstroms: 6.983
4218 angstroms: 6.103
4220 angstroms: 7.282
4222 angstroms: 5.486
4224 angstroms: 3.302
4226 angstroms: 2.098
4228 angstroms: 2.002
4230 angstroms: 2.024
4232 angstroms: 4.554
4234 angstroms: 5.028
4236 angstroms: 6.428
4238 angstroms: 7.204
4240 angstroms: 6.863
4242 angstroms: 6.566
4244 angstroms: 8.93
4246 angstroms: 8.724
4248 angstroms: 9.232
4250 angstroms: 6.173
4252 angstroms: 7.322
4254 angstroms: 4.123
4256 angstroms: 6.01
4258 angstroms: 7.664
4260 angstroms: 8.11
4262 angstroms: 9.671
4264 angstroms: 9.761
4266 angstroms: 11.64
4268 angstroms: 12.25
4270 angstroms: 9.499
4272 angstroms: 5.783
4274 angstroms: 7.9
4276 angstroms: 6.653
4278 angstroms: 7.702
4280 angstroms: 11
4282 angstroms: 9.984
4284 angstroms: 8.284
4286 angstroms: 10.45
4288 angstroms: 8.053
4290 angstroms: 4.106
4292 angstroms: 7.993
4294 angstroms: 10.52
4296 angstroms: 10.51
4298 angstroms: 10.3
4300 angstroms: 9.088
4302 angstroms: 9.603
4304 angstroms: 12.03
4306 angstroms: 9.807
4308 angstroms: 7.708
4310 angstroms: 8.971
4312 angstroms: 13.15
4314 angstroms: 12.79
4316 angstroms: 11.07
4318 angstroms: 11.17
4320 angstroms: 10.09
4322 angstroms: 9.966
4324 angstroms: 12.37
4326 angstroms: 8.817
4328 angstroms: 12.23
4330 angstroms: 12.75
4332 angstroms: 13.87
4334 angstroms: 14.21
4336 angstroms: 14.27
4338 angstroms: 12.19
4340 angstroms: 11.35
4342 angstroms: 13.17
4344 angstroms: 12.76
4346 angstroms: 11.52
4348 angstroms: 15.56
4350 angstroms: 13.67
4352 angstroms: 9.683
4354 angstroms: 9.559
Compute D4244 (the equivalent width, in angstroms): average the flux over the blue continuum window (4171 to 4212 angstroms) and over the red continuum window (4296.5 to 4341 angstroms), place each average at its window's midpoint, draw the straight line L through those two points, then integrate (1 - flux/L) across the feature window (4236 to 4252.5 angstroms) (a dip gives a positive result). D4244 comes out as 4.7 angstroms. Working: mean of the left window 10.1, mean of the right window 11.3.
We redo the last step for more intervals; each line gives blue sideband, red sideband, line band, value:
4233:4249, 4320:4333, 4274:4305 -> 2.3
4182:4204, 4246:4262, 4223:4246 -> 8.1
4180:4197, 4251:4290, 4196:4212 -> 0.5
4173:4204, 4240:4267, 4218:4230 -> 6.6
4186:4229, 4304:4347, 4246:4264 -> 3.8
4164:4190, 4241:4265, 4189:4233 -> 8.8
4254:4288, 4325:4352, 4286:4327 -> 3.4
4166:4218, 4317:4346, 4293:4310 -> 2.5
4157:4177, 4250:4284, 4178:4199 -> -1.4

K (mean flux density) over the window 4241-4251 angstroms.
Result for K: 7.92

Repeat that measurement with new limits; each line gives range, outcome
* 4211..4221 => 7.39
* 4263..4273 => 9.79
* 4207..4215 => 8.8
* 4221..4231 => 2.98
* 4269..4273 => 7.64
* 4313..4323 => 11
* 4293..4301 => 10.1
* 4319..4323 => 10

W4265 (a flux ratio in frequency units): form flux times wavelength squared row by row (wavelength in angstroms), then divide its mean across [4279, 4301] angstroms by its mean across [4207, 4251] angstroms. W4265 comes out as 1.47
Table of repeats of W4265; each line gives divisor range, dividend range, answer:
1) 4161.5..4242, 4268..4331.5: 1.22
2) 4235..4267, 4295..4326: 1.39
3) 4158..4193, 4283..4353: 1.14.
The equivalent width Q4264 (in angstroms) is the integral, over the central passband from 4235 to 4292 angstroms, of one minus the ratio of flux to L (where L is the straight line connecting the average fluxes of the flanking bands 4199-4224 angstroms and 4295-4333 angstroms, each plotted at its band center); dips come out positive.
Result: 8.8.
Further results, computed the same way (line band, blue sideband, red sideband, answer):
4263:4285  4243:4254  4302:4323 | -0.7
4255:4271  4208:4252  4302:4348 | -2.2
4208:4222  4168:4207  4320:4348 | 4.0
